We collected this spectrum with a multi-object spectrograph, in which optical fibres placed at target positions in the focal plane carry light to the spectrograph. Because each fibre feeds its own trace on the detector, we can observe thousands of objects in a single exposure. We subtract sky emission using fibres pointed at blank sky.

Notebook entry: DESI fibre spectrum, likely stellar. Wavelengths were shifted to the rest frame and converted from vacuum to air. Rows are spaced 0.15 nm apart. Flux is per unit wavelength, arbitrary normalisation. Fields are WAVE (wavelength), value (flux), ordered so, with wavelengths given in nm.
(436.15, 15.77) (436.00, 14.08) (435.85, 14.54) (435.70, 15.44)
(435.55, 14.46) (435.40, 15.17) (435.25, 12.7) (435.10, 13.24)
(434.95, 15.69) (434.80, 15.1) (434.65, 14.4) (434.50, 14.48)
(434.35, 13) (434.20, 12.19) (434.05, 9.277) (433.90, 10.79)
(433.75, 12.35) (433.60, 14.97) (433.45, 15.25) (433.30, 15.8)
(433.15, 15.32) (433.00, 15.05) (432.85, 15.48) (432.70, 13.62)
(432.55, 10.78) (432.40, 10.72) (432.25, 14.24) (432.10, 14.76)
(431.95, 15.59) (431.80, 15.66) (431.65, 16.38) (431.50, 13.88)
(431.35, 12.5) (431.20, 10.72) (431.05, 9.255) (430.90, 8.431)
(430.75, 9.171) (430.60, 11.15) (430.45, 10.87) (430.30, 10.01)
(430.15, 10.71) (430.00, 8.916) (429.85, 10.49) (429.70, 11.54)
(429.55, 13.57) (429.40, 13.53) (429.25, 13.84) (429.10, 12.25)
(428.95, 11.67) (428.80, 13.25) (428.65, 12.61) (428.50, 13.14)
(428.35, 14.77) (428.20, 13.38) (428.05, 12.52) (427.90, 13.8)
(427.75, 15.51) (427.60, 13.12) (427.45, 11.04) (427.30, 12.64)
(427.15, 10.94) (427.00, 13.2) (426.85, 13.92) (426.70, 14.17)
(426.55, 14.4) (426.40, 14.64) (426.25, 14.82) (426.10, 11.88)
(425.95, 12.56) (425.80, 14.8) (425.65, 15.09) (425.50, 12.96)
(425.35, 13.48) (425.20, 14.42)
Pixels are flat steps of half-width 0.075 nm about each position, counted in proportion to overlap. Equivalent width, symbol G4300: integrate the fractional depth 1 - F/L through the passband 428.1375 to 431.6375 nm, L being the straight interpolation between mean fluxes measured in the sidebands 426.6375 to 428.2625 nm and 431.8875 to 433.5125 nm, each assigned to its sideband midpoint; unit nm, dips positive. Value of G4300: 0.46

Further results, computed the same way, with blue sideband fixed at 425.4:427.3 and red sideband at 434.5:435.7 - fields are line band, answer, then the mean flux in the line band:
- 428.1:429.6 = 0.070 nm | 13.2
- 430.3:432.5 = 0.283 nm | 12.3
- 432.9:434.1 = 0.048 nm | 13.7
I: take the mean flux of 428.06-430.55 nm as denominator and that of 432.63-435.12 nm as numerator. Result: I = 1.14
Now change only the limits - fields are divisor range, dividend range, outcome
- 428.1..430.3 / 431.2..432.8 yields 1.11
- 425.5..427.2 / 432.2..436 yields 1.01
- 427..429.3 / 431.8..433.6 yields 1.11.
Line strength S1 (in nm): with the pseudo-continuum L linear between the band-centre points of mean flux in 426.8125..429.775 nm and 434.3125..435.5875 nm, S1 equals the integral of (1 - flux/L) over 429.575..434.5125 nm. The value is 0.44 nm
